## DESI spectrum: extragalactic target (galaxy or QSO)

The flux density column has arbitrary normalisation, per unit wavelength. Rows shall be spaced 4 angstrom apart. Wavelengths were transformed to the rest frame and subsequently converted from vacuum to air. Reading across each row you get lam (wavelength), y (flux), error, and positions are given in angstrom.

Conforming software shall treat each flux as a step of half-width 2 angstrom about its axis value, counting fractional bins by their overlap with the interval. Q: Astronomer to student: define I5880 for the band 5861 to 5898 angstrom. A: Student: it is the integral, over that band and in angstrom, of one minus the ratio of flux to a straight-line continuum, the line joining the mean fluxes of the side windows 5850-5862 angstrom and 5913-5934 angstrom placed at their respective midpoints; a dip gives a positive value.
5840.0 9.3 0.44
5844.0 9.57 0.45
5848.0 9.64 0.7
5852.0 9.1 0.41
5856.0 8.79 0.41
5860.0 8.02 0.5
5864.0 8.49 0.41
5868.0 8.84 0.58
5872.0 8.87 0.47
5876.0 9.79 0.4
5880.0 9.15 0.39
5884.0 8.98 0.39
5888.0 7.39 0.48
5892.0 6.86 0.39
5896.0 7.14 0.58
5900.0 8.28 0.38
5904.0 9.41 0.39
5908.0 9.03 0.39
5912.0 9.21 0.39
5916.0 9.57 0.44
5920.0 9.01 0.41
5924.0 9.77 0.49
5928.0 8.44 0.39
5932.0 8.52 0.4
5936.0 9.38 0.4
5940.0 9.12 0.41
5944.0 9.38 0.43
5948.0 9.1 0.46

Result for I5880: 1.7 angstrom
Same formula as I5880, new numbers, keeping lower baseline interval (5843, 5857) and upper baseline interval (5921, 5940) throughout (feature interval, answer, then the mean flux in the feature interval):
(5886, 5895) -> 2.0 angstrom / 7.13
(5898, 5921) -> 0.0 angstrom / 9.09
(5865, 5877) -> 0.2 angstrom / 9.06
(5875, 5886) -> -0.1 angstrom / 9.26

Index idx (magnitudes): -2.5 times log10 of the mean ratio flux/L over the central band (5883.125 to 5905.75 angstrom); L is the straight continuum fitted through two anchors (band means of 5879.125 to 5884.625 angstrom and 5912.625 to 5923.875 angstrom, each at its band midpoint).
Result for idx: 0.16 mag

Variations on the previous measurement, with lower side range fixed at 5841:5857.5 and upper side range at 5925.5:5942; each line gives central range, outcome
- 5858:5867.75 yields 0.11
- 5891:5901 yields 0.22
